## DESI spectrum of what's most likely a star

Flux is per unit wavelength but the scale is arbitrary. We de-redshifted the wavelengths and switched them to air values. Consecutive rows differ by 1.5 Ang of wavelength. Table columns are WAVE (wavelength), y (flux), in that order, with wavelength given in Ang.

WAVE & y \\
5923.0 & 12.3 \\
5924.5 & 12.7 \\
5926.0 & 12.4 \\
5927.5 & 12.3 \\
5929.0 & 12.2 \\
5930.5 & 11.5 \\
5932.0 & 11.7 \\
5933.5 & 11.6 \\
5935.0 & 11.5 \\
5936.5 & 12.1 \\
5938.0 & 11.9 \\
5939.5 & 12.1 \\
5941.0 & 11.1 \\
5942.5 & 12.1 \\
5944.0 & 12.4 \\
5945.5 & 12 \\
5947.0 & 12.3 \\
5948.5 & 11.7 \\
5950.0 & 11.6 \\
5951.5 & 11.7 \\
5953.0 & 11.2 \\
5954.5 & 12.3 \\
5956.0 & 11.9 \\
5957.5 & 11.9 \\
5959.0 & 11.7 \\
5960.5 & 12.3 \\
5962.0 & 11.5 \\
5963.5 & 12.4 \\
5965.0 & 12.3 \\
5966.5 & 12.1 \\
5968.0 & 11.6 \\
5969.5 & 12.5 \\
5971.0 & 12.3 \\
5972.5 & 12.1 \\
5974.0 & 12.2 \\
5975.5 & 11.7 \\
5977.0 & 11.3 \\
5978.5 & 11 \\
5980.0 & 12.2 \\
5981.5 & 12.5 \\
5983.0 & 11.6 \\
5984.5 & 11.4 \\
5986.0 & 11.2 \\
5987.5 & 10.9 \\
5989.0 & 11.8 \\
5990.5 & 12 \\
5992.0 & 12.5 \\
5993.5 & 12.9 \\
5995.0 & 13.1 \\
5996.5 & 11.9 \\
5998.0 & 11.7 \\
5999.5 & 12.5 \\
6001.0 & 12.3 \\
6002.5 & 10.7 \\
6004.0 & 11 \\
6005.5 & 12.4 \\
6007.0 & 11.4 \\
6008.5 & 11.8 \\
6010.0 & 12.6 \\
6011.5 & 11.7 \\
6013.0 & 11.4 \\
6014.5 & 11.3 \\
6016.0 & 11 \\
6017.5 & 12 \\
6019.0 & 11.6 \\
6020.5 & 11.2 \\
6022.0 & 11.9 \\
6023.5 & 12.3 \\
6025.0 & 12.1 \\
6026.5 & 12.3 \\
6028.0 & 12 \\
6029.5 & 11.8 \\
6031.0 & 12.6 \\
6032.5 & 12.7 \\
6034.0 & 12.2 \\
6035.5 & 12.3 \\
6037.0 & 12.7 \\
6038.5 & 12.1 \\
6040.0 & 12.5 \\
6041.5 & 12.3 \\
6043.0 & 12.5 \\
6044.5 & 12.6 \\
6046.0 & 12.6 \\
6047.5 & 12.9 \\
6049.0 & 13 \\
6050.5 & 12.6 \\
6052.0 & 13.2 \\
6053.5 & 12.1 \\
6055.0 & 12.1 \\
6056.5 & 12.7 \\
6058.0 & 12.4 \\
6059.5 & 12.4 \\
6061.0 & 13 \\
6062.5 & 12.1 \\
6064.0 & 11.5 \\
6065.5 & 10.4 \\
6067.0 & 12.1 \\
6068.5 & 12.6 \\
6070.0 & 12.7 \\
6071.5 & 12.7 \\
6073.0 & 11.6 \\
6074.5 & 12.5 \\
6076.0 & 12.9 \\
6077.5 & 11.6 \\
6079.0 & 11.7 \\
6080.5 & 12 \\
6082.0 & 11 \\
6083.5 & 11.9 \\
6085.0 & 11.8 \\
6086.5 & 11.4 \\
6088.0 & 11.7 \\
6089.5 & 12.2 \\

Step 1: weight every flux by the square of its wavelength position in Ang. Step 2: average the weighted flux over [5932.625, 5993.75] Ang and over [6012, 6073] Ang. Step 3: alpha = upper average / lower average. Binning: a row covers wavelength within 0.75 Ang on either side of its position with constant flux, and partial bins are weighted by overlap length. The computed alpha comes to 1.05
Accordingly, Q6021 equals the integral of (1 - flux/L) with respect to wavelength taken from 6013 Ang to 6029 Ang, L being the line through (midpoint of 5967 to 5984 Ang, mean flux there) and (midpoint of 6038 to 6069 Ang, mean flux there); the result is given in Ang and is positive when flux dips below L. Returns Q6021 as 0.6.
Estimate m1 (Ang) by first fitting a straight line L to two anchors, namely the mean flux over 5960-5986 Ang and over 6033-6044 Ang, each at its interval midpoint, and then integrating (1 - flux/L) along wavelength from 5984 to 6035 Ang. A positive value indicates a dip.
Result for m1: 1.2 Ang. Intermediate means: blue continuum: 11.9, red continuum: 12.4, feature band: 11.9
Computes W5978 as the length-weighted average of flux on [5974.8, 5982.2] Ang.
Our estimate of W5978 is 11.7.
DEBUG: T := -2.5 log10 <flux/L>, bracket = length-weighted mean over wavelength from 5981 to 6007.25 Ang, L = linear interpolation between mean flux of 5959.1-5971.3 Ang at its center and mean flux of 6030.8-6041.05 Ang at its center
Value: 0.03 mag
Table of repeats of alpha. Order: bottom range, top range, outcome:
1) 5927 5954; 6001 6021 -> 1.00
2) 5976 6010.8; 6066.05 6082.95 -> 1.05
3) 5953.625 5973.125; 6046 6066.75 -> 1.06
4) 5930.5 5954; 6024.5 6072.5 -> 1.09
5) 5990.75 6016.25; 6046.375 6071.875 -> 1.06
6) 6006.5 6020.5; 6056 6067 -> 1.05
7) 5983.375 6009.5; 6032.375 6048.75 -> 1.07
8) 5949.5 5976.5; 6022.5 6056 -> 1.07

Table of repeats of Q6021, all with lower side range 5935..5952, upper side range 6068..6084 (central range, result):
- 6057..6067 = 0.1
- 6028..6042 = -0.3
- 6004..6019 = 0.4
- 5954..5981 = -0.1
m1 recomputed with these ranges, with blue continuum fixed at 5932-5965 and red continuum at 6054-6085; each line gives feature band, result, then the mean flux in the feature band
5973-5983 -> 0.1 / 11.8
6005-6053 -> -0.6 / 12.2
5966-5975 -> -0.2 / 12.1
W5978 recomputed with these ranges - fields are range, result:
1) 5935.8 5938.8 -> 12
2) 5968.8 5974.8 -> 12.3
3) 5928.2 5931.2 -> 11.9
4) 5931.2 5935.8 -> 11.6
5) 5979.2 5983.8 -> 12.1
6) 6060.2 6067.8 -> 11.8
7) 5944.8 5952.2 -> 11.9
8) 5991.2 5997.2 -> 12.6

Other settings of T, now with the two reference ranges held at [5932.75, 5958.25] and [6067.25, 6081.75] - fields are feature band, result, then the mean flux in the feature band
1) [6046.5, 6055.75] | -0.044 mag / 12.6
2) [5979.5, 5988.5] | 0.031 mag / 11.6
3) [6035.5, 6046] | -0.030 mag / 12.5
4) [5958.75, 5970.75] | -0.016 mag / 12.1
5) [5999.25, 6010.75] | 0.019 mag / 11.8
